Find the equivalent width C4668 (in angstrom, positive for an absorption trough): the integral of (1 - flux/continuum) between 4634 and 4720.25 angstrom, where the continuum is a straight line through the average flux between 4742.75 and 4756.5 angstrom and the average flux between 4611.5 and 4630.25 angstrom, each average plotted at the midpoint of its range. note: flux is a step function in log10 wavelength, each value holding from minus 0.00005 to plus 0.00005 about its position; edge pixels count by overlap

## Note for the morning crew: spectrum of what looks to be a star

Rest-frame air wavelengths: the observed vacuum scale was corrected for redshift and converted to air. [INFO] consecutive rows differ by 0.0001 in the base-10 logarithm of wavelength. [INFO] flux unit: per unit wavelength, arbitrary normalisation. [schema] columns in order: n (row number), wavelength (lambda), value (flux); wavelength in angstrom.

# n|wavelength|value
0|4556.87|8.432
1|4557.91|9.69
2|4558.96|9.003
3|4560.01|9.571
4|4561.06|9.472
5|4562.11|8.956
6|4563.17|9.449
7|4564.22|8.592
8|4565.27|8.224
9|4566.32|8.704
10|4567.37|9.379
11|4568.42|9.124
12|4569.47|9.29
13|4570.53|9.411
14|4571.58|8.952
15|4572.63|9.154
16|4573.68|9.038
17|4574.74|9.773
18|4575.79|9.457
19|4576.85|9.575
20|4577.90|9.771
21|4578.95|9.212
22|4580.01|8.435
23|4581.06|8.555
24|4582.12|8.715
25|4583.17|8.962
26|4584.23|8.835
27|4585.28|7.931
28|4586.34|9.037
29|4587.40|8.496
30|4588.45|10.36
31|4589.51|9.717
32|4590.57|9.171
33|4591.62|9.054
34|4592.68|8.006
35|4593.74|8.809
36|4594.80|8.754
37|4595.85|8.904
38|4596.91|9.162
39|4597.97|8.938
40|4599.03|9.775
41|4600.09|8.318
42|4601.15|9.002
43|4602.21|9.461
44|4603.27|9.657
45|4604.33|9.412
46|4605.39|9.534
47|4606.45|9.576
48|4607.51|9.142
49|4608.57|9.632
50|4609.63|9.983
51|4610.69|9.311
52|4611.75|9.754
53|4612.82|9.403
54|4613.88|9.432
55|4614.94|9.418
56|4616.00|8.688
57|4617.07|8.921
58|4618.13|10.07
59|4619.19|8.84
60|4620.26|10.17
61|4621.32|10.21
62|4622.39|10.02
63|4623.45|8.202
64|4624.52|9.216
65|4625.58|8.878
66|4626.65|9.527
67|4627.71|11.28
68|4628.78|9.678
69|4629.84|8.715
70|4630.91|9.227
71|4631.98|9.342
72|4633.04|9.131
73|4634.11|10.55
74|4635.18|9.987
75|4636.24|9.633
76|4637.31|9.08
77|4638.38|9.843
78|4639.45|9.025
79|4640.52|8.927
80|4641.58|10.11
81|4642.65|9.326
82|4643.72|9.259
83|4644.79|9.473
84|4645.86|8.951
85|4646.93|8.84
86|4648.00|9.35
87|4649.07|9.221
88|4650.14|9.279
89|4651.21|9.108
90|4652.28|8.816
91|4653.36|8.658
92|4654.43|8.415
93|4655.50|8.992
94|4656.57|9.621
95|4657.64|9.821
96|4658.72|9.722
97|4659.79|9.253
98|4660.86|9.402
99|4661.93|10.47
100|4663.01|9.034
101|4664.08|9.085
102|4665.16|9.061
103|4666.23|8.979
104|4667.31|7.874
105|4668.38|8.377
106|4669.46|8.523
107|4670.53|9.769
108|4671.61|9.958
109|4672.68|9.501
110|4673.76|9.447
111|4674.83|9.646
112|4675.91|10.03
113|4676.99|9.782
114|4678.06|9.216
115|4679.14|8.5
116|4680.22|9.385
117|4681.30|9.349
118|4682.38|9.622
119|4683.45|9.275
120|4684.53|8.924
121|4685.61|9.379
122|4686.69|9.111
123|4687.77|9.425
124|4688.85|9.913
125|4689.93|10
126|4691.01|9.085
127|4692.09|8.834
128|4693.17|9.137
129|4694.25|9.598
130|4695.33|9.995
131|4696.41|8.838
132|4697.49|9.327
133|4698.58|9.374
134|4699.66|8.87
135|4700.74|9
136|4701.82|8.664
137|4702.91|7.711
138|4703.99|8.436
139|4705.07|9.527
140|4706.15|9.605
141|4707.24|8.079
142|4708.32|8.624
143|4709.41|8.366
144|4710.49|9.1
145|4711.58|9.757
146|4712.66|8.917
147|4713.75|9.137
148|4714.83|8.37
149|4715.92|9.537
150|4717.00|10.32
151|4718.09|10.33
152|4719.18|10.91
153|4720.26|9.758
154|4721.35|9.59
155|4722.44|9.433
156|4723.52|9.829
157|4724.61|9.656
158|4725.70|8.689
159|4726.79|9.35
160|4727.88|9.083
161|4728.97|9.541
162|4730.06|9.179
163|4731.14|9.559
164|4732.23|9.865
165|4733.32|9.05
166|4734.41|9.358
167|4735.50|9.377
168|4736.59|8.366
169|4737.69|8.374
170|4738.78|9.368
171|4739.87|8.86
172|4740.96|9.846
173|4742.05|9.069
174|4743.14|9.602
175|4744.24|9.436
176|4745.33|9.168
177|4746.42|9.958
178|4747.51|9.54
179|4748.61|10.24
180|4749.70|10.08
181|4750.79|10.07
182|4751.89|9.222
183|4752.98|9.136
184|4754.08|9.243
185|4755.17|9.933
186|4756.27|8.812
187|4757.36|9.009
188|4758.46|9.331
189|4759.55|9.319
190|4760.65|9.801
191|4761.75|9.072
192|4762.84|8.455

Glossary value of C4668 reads 2.3 angstrom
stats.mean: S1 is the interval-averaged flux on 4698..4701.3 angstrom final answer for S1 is 9.08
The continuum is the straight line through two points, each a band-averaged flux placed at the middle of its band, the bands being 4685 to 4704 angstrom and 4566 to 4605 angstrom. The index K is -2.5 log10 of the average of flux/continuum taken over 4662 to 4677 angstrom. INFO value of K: -0.010 mag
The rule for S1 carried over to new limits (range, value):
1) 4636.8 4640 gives 9.3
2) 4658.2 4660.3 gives 9.5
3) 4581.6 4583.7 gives 8.85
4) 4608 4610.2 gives 9.8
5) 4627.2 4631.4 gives 9.72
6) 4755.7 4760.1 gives 9.12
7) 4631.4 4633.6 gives 9.25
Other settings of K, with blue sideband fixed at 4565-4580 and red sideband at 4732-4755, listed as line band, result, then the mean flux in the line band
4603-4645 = -0.03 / 9.49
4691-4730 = 0.01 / 9.23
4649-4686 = 0.01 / 9.24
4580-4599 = 0.04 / 8.92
